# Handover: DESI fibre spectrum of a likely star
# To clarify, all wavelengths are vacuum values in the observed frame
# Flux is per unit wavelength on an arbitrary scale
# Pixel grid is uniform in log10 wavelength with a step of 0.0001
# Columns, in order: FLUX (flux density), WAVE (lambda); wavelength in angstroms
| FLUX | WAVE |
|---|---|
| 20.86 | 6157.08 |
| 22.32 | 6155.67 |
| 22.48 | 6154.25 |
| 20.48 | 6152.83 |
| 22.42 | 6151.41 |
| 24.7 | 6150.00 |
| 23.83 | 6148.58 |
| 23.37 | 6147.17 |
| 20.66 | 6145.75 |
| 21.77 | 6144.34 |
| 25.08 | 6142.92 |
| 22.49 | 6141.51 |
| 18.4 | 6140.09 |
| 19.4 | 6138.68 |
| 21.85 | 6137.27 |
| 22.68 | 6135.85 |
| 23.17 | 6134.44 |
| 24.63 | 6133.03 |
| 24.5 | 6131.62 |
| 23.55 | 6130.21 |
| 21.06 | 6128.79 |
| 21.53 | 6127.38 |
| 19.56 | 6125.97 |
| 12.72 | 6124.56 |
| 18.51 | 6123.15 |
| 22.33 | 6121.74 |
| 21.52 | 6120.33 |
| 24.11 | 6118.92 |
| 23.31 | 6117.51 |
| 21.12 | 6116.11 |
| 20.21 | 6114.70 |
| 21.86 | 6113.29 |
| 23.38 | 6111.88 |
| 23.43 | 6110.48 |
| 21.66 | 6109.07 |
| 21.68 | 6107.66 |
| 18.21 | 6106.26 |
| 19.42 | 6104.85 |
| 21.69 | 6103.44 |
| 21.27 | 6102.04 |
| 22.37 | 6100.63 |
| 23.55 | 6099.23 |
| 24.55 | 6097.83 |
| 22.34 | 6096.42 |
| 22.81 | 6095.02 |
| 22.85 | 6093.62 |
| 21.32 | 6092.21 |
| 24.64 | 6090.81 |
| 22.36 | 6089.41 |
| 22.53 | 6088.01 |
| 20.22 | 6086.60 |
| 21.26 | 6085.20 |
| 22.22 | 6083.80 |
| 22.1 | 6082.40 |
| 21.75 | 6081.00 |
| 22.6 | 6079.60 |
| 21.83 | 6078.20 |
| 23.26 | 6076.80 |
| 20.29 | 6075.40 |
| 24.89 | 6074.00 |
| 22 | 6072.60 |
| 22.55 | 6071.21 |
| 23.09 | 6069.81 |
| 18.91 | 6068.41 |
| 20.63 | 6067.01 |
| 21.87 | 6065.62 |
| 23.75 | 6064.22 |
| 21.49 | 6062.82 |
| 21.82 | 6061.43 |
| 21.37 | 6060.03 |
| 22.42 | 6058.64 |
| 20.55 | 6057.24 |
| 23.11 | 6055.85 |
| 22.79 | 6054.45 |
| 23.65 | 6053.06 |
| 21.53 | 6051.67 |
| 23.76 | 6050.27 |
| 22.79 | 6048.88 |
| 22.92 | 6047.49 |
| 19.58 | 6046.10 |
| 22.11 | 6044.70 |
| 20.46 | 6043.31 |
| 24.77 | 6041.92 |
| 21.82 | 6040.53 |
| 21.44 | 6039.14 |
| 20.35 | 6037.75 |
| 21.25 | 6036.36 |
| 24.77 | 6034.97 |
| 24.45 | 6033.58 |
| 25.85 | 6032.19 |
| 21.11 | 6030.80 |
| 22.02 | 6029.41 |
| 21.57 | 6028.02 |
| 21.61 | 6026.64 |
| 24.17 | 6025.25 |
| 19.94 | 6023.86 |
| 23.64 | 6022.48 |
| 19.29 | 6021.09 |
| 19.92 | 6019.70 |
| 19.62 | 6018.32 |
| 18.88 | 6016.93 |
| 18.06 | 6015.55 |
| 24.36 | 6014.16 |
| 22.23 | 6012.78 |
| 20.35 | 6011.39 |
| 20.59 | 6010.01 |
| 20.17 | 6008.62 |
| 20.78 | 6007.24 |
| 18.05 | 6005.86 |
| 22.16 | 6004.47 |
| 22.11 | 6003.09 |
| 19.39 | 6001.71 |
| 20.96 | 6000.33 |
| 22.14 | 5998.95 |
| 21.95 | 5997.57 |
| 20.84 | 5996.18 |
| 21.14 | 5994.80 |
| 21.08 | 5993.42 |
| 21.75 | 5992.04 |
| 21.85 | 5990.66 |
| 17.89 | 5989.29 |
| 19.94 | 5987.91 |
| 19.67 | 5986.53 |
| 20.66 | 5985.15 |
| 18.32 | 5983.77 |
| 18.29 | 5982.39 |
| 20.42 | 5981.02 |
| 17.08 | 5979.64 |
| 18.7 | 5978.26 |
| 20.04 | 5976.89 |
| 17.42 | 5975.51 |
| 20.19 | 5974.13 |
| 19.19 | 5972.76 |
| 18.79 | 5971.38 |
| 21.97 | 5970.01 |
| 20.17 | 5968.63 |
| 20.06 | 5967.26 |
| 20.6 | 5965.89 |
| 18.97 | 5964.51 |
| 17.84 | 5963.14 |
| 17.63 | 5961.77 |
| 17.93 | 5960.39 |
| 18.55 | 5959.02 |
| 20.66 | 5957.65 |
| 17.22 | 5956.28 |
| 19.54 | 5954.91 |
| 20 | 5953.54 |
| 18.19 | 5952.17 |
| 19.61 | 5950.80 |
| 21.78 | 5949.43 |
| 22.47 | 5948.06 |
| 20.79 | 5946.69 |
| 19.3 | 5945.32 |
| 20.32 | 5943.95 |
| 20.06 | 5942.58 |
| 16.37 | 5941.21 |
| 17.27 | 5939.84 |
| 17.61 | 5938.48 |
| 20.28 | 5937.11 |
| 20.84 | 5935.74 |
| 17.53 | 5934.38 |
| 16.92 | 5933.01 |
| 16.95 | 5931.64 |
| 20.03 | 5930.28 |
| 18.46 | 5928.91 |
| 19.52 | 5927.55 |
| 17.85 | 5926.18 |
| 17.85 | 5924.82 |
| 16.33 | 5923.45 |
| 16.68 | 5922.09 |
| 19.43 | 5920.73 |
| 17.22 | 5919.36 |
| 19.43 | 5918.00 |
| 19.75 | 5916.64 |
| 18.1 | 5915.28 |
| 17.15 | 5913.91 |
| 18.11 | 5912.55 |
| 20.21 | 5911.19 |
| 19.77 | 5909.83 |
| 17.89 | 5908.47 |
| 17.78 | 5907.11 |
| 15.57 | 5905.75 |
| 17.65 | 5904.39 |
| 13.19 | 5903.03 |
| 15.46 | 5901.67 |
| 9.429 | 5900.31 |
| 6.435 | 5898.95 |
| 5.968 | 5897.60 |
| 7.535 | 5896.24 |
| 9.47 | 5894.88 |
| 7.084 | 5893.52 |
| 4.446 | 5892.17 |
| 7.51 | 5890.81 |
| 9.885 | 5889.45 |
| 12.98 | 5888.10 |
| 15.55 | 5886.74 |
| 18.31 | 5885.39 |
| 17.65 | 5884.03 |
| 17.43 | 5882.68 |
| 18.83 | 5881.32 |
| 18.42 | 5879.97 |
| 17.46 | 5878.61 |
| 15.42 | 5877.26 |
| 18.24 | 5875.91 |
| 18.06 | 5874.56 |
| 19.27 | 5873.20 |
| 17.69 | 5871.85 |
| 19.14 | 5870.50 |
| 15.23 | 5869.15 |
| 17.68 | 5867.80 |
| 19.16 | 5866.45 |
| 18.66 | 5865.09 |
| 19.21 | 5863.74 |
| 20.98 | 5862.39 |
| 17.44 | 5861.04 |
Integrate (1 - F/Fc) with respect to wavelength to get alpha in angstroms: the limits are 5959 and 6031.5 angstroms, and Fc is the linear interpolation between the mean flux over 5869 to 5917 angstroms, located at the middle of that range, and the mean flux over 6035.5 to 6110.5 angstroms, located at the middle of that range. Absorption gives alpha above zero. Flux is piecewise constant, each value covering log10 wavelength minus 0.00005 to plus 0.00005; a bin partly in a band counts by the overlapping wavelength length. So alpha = -5.0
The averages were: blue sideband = 14.9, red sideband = 22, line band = 20.2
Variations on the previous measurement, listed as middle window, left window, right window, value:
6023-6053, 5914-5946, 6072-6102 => -1.6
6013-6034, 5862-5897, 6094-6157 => -2.7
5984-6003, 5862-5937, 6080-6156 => -2.1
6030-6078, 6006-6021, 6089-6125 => -3.0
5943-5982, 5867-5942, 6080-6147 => -4.1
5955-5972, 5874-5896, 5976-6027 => -0.8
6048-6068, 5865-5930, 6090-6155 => -2.0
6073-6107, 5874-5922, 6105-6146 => -2.7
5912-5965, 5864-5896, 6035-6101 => -3.9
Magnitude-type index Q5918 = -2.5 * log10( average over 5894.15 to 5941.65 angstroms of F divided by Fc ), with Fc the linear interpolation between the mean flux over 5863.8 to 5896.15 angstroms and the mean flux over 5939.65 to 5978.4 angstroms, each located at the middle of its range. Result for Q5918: 0.06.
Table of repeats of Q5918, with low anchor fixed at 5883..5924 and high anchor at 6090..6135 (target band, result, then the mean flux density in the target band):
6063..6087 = -0.07 mag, 22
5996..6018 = -0.15 mag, 20.8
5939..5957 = -0.21 mag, 19.4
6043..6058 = -0.13 mag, 22.2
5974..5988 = -0.11 mag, 19.1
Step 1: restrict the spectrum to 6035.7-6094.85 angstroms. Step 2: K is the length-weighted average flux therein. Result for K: 22.1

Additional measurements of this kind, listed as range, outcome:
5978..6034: 20.8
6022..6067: 22.3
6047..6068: 22.2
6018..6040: 22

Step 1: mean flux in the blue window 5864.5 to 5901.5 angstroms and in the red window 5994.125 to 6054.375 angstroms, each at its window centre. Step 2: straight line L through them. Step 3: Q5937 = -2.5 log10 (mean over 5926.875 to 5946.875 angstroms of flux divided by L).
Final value -0.11 mag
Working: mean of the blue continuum 14.2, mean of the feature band 18.8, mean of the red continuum 21.6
